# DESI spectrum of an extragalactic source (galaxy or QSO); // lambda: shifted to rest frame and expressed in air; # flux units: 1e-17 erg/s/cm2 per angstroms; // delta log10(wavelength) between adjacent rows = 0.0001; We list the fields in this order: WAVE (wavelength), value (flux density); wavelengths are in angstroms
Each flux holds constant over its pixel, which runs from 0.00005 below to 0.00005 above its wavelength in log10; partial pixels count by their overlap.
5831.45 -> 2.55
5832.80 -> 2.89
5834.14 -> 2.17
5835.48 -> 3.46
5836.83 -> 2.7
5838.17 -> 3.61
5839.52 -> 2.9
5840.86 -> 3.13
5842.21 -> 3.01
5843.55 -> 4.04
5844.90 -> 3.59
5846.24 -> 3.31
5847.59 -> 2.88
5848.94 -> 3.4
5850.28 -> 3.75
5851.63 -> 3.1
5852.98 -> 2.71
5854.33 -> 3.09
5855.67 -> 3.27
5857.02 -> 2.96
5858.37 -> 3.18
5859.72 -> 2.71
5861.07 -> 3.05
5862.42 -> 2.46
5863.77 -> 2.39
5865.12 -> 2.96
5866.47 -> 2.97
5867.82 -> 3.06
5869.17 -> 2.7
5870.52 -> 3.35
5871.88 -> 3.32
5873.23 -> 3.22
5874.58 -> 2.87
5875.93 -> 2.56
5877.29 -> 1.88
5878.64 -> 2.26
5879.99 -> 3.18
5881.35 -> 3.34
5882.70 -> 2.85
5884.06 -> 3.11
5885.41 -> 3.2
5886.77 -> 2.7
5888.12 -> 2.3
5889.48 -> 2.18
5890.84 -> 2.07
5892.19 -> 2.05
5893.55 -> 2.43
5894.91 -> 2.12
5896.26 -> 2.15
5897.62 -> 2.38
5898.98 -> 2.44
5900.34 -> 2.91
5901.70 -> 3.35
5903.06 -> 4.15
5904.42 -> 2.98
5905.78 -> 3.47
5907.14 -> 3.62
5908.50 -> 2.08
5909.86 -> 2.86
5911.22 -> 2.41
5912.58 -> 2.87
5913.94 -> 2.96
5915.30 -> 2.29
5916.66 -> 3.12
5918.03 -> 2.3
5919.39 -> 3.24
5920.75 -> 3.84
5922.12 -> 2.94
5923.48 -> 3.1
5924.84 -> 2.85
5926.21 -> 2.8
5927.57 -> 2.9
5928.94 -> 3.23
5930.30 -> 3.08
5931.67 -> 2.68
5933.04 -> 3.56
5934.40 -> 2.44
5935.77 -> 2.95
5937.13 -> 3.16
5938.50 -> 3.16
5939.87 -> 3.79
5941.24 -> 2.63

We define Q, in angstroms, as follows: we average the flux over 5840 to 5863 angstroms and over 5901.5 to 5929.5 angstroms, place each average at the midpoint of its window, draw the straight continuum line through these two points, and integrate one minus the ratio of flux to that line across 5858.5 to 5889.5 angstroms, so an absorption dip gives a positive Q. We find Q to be 2.75 angstroms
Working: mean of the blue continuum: 3.16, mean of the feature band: 2.83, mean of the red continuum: 3.01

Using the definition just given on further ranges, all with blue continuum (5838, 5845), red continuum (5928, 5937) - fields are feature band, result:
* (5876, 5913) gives 5.0 angstroms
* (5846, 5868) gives 1.9 angstroms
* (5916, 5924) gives -0.1 angstroms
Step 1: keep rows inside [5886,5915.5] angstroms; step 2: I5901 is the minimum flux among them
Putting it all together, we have 2.05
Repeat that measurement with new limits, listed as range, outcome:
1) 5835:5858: 2.7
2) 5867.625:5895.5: 1.88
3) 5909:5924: 2.29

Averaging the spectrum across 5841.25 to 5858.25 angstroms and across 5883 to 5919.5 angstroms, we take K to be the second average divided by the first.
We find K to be 0.8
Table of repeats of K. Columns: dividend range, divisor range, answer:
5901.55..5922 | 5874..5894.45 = 1.17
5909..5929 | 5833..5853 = 0.91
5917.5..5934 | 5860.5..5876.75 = 1.05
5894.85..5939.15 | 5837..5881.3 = 0.97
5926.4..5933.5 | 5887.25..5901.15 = 1.32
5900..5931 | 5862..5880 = 1.08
